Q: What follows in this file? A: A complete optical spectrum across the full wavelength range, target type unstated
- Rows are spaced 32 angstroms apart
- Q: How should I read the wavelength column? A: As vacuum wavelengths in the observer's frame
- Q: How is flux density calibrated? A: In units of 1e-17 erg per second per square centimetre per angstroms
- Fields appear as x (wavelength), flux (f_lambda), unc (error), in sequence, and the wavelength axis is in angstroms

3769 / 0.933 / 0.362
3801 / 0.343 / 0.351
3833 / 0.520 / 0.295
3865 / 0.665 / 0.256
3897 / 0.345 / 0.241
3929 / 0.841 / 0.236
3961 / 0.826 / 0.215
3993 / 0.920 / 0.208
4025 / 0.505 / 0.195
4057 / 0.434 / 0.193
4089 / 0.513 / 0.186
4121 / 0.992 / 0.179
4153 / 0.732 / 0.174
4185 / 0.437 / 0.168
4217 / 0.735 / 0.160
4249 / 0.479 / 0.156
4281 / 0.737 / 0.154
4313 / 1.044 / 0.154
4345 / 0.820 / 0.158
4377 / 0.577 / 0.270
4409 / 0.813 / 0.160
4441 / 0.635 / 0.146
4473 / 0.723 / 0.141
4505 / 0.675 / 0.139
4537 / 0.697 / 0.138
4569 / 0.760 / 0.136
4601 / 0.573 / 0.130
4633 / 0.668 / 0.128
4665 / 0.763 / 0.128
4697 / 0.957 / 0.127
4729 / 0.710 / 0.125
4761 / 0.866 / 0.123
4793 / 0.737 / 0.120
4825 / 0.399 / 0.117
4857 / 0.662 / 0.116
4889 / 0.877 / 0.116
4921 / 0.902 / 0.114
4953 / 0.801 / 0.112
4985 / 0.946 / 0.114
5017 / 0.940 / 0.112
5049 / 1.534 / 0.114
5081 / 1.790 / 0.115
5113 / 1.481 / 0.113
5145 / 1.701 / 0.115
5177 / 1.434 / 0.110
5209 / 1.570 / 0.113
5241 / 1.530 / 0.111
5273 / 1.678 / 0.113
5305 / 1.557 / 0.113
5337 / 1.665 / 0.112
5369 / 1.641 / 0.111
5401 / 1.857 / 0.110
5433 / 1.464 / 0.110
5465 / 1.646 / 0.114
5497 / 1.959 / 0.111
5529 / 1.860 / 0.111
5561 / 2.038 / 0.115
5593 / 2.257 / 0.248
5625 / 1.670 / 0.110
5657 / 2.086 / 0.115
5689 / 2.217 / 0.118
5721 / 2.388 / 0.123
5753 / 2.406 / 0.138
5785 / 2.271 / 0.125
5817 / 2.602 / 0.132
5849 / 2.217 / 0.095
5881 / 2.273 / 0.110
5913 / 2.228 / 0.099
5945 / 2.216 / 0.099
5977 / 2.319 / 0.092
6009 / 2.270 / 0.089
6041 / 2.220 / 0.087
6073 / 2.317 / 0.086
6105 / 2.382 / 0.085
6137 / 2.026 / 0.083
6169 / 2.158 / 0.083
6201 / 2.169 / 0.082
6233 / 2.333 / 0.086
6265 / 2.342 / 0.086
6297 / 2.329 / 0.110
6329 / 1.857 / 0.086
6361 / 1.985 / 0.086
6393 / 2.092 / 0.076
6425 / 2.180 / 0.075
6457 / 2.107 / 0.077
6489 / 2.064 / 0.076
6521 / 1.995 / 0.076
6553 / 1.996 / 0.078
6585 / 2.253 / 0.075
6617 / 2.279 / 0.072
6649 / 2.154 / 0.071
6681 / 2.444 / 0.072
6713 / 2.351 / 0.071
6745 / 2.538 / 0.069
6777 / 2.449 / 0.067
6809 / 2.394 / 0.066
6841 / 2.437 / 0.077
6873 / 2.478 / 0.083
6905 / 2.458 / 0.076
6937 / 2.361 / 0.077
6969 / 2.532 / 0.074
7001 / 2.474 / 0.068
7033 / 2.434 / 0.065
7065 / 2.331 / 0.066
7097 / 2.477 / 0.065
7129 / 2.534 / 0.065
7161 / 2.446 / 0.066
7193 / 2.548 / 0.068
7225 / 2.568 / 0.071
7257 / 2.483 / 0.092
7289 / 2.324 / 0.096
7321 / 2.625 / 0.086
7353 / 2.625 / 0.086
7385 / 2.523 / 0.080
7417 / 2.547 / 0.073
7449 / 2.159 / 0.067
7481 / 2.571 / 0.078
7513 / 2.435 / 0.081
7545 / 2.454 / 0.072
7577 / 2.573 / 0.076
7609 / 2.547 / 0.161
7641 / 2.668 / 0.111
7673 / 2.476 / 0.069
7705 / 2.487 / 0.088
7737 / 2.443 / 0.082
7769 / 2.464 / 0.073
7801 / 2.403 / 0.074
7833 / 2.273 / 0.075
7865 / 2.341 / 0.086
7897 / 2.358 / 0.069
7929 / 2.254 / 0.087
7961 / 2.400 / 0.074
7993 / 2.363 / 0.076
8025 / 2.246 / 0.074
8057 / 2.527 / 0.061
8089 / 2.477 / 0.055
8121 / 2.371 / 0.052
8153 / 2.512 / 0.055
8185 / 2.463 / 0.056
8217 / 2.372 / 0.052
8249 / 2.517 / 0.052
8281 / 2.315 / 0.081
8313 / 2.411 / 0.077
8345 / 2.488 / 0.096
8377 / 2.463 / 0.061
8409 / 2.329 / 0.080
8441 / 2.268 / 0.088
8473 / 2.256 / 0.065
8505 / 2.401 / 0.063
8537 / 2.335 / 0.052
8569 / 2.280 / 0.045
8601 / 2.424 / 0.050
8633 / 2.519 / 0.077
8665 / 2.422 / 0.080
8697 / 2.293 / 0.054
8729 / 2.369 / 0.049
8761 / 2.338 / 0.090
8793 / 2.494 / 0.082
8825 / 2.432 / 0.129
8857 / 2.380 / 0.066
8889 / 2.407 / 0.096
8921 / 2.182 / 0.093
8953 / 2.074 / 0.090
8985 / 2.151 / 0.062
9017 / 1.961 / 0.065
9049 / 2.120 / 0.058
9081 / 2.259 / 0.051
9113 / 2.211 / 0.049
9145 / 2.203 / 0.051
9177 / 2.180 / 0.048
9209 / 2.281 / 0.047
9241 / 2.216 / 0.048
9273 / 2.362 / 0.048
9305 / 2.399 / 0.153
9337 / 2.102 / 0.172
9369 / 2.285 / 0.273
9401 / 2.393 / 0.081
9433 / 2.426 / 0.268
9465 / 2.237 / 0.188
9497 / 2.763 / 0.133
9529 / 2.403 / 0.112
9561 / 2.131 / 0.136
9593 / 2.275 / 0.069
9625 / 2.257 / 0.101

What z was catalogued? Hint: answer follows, 0.262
